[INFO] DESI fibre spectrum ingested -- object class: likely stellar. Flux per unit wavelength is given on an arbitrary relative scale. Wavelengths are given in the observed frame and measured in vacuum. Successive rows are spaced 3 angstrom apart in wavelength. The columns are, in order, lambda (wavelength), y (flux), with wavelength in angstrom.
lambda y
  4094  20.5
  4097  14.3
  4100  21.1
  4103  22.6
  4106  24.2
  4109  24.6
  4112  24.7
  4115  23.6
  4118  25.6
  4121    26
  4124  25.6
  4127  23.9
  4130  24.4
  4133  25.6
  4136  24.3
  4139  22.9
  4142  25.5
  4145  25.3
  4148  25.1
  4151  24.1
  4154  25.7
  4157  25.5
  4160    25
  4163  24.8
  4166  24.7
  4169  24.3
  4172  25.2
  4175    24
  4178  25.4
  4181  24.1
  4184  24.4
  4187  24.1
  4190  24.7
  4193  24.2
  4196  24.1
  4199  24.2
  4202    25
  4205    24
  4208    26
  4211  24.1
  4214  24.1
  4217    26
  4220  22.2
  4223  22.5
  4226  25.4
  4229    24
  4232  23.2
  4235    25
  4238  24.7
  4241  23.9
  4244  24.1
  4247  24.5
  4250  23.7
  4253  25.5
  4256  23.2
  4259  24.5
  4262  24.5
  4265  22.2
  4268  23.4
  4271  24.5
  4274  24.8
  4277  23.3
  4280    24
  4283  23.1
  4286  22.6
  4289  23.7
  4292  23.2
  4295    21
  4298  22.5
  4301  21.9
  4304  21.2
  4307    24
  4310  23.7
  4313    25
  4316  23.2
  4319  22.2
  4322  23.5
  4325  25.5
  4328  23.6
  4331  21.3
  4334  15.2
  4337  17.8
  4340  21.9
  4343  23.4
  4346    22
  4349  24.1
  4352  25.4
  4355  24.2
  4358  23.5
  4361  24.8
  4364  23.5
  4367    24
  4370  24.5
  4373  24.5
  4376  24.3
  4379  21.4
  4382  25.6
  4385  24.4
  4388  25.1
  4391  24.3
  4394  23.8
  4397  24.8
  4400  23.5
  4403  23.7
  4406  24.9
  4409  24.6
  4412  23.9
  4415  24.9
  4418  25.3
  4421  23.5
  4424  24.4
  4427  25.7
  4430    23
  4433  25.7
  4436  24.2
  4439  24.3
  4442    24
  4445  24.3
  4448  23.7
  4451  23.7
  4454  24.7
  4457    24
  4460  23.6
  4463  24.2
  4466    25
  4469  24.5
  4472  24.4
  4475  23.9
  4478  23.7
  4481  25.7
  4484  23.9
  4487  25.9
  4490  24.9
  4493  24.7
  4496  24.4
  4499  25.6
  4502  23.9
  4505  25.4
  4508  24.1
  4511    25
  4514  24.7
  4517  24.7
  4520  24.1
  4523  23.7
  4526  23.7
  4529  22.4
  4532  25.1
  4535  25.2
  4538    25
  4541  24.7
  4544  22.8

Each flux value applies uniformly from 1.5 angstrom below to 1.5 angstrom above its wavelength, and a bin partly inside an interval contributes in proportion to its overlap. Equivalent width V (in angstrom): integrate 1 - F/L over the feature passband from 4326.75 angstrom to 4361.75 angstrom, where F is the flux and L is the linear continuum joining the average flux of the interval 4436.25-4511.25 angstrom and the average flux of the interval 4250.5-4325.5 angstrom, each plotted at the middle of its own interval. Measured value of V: 2.3 angstrom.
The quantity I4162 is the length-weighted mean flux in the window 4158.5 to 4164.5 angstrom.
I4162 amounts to 24.9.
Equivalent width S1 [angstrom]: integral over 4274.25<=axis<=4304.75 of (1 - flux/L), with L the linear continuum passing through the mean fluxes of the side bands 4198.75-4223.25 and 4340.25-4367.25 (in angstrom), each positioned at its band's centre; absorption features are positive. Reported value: 1.6 angstrom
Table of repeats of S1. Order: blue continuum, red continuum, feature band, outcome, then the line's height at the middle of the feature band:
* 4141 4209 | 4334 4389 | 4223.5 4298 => 0.96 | 24.1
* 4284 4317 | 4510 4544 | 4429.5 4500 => -1.48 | 23.9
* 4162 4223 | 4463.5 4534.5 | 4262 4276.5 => 0.40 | 24.4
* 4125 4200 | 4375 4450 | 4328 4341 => 2.63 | 24.4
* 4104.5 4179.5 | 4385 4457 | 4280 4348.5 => 5.91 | 24.5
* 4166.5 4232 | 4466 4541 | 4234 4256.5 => 0.02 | 24.4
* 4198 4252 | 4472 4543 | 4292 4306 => 1.40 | 24.3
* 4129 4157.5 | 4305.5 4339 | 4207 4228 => -0.46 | 23.8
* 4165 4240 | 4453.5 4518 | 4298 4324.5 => 1.42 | 24.5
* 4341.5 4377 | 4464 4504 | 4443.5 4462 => 0.37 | 24.5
